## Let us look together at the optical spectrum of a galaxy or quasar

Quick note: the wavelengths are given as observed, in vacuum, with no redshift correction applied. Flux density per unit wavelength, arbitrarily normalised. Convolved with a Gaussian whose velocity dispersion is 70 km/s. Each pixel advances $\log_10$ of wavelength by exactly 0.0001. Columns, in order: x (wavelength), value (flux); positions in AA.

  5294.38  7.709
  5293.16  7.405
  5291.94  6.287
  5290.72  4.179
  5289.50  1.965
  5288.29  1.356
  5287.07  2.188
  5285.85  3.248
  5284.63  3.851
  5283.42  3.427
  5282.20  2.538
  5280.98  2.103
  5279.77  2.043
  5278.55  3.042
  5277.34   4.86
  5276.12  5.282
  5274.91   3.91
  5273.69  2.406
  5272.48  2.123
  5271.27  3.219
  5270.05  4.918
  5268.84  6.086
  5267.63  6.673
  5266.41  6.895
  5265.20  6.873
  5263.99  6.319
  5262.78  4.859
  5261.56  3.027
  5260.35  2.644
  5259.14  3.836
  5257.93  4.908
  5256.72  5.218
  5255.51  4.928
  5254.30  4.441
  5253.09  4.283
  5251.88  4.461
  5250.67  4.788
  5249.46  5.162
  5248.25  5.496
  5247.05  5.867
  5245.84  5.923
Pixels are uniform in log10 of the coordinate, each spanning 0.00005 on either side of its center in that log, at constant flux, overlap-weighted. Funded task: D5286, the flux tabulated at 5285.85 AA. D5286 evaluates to 3.248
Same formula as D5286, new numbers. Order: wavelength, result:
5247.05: 5.867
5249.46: 5.162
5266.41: 6.895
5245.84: 5.923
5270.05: 4.918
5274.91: 3.91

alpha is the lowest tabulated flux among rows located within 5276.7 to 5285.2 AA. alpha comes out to 2.043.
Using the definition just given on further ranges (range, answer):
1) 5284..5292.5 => 1.356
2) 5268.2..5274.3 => 2.123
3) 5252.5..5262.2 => 2.644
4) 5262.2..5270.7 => 4.859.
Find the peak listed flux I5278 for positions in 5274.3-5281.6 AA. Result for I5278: 5.282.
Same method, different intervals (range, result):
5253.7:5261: 5.218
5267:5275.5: 6.673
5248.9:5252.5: 5.162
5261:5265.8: 6.873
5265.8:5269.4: 6.895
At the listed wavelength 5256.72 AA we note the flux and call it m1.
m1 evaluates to 5.218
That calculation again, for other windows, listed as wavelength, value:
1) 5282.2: 2.538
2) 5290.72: 4.179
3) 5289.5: 1.965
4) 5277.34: 4.86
